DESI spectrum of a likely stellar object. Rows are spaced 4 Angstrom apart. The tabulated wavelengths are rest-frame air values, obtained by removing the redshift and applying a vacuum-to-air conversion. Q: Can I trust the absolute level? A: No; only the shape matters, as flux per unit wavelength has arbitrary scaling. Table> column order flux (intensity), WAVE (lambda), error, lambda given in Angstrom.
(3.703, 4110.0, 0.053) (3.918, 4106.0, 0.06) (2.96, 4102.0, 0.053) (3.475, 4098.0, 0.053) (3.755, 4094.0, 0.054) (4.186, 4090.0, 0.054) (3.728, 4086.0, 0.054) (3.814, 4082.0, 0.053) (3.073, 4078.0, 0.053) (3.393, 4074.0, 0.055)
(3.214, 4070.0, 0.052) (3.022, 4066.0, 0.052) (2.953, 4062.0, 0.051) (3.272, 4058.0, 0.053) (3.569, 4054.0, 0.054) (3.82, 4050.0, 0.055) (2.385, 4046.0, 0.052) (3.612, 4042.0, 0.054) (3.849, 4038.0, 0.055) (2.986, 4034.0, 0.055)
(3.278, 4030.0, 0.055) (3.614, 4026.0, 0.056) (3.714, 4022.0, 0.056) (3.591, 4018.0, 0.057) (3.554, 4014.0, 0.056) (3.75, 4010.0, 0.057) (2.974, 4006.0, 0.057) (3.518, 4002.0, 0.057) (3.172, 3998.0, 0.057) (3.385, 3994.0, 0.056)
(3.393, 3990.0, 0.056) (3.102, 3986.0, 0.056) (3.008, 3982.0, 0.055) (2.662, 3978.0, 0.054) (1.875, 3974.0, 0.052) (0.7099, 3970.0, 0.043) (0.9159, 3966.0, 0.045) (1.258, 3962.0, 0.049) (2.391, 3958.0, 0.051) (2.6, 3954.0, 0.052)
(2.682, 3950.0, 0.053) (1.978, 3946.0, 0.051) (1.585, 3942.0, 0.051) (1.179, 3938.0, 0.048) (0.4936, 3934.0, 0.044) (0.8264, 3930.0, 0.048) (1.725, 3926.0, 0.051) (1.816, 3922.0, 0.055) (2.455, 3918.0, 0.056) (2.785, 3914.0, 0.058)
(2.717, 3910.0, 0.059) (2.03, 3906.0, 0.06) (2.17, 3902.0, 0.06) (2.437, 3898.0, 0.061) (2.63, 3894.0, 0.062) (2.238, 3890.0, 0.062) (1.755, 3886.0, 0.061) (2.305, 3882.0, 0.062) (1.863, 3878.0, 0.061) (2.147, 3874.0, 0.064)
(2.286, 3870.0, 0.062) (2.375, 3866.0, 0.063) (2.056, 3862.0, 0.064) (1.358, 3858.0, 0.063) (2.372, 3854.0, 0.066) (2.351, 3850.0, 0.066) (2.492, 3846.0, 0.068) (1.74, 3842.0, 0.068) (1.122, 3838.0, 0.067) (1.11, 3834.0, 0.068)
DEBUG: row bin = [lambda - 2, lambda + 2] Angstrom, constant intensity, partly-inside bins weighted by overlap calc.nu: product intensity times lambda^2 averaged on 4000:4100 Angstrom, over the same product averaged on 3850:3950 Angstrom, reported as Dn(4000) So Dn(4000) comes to 1.86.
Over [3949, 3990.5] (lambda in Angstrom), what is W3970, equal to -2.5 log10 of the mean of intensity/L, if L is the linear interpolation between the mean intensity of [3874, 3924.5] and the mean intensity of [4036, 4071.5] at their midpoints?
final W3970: 0.25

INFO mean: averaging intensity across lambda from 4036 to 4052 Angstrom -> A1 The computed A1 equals 3.42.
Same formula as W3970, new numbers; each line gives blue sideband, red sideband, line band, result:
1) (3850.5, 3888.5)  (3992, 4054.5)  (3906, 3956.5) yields 0.332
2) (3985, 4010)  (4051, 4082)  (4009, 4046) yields -0.061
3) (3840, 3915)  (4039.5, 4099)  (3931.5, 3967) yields 0.500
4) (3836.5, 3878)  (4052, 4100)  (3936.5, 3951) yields 0.387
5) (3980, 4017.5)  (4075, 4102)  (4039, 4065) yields 0.068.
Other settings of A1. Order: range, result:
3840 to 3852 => 2.19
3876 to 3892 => 2.04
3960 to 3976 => 1.19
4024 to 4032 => 3.45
